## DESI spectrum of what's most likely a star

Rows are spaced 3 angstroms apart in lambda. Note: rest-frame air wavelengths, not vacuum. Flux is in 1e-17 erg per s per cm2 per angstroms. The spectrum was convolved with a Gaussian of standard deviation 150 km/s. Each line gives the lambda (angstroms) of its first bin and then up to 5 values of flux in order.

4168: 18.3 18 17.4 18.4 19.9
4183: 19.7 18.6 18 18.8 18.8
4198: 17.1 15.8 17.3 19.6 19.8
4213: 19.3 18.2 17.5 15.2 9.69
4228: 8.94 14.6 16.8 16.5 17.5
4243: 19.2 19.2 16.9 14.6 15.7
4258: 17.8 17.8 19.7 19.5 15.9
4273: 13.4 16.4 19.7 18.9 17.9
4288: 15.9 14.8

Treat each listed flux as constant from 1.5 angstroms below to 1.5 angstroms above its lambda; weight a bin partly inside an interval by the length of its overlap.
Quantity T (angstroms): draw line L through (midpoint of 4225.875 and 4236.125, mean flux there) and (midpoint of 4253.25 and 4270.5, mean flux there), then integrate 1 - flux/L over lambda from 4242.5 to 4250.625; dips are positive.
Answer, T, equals -1.41 angstroms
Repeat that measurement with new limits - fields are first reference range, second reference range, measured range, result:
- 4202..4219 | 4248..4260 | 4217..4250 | 3.17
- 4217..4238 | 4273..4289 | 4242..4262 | -2.04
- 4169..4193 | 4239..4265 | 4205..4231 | 3.03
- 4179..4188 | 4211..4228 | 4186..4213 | -1.08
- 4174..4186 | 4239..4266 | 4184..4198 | 0.27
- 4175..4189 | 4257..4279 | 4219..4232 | 3.96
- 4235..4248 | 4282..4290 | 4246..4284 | 0.57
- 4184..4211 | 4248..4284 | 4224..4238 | 3.46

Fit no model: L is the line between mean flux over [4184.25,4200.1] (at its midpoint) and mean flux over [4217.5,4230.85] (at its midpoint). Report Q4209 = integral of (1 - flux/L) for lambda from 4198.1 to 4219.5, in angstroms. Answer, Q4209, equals -3.9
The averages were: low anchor 18.2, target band 18.2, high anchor 13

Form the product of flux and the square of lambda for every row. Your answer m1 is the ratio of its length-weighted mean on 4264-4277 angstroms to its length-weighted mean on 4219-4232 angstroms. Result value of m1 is 1.3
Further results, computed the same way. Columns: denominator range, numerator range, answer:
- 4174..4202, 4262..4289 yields 1.00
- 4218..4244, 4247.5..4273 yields 1.15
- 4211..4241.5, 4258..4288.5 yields 1.16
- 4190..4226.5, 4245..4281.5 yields 1.02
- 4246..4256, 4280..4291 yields 1.08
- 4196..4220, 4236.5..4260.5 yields 0.97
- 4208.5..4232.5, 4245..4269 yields 1.16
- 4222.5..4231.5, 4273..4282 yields 1.60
